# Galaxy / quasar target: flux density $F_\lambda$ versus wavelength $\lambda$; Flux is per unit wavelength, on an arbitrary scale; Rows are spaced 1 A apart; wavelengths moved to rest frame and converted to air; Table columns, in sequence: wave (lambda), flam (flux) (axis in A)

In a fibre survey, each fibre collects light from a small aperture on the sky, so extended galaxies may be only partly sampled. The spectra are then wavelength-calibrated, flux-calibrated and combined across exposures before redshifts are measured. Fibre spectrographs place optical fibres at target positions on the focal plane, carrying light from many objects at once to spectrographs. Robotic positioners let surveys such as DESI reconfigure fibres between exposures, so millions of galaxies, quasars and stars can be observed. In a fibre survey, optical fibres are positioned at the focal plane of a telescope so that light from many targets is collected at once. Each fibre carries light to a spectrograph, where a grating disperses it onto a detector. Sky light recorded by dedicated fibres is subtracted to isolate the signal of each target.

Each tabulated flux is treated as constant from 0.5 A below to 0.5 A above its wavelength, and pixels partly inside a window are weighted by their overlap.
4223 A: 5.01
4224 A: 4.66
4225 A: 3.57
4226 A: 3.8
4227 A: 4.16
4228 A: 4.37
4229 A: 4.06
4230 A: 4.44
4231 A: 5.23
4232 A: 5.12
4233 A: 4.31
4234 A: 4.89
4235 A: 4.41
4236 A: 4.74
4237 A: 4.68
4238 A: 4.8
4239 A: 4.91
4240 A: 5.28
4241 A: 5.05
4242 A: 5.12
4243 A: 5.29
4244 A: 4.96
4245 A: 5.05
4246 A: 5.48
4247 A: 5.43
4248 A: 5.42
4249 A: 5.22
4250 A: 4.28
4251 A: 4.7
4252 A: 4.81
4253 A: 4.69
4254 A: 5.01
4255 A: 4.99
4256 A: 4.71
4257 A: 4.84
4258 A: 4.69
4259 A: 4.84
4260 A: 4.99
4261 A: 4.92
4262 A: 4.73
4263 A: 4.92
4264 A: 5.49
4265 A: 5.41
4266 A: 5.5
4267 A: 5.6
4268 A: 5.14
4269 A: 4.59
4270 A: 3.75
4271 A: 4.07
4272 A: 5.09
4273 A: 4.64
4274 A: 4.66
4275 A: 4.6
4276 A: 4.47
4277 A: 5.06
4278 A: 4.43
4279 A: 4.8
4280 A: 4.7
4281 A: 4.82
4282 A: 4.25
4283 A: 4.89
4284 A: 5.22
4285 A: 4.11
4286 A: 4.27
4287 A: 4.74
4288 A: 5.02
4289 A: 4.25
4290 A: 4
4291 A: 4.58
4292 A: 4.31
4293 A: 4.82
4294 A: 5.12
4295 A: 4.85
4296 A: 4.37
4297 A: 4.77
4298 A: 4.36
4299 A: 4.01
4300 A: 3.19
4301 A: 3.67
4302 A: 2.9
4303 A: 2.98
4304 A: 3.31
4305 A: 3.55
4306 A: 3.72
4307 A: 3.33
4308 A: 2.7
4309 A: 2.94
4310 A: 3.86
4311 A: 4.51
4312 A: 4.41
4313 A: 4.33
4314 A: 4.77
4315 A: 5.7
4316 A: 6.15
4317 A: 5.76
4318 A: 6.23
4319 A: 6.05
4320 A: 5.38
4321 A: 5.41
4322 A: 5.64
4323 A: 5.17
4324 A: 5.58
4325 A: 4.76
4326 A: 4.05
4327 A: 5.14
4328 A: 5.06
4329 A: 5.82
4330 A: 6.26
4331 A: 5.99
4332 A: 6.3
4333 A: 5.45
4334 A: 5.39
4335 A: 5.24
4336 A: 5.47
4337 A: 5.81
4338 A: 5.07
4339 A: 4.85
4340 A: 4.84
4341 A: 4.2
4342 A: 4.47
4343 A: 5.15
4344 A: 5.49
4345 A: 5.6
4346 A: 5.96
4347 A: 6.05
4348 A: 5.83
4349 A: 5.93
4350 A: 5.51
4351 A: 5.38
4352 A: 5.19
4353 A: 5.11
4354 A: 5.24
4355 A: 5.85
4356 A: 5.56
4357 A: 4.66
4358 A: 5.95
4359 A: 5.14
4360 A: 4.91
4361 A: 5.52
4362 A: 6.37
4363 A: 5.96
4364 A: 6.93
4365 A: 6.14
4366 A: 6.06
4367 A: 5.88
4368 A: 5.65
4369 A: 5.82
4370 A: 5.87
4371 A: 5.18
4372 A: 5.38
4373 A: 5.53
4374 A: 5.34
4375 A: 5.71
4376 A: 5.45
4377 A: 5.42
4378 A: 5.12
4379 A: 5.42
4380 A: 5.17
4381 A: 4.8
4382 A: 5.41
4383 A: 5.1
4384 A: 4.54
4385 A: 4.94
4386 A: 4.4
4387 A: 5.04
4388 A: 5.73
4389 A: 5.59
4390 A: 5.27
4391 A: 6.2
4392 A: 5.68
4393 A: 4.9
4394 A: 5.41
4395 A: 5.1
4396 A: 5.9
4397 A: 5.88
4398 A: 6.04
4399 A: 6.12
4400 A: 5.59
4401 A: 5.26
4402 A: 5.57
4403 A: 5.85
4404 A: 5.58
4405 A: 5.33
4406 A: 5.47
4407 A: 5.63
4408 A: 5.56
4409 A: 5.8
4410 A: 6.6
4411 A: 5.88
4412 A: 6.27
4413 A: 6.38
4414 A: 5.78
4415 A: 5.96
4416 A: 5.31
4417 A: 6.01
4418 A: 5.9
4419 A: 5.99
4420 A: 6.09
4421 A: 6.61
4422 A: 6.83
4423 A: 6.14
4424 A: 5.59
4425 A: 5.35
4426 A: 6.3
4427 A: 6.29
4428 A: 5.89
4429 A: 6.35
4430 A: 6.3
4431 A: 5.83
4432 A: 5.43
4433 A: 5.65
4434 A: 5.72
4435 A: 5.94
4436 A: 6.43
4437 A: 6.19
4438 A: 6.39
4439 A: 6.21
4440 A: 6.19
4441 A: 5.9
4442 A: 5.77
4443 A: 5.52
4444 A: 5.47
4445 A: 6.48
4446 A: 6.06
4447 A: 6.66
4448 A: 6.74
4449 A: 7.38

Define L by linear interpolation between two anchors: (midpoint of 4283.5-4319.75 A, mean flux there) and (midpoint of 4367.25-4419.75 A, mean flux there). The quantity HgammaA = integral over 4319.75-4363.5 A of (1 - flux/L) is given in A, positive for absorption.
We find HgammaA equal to -4.7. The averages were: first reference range 4.36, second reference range 5.56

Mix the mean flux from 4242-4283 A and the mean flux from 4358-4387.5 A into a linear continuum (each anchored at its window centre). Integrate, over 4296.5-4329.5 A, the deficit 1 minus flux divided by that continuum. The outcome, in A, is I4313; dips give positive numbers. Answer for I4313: 4.1 A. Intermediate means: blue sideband 4.88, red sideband 5.46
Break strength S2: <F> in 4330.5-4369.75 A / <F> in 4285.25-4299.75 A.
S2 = 1.23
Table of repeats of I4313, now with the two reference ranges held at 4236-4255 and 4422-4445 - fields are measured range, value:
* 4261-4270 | 0.0 A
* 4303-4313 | 3.2 A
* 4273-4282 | 0.9 A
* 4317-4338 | -0.3 A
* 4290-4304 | 3.1 A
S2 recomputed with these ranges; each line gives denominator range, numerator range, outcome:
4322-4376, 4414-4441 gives 1.10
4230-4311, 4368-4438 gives 1.24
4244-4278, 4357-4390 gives 1.12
